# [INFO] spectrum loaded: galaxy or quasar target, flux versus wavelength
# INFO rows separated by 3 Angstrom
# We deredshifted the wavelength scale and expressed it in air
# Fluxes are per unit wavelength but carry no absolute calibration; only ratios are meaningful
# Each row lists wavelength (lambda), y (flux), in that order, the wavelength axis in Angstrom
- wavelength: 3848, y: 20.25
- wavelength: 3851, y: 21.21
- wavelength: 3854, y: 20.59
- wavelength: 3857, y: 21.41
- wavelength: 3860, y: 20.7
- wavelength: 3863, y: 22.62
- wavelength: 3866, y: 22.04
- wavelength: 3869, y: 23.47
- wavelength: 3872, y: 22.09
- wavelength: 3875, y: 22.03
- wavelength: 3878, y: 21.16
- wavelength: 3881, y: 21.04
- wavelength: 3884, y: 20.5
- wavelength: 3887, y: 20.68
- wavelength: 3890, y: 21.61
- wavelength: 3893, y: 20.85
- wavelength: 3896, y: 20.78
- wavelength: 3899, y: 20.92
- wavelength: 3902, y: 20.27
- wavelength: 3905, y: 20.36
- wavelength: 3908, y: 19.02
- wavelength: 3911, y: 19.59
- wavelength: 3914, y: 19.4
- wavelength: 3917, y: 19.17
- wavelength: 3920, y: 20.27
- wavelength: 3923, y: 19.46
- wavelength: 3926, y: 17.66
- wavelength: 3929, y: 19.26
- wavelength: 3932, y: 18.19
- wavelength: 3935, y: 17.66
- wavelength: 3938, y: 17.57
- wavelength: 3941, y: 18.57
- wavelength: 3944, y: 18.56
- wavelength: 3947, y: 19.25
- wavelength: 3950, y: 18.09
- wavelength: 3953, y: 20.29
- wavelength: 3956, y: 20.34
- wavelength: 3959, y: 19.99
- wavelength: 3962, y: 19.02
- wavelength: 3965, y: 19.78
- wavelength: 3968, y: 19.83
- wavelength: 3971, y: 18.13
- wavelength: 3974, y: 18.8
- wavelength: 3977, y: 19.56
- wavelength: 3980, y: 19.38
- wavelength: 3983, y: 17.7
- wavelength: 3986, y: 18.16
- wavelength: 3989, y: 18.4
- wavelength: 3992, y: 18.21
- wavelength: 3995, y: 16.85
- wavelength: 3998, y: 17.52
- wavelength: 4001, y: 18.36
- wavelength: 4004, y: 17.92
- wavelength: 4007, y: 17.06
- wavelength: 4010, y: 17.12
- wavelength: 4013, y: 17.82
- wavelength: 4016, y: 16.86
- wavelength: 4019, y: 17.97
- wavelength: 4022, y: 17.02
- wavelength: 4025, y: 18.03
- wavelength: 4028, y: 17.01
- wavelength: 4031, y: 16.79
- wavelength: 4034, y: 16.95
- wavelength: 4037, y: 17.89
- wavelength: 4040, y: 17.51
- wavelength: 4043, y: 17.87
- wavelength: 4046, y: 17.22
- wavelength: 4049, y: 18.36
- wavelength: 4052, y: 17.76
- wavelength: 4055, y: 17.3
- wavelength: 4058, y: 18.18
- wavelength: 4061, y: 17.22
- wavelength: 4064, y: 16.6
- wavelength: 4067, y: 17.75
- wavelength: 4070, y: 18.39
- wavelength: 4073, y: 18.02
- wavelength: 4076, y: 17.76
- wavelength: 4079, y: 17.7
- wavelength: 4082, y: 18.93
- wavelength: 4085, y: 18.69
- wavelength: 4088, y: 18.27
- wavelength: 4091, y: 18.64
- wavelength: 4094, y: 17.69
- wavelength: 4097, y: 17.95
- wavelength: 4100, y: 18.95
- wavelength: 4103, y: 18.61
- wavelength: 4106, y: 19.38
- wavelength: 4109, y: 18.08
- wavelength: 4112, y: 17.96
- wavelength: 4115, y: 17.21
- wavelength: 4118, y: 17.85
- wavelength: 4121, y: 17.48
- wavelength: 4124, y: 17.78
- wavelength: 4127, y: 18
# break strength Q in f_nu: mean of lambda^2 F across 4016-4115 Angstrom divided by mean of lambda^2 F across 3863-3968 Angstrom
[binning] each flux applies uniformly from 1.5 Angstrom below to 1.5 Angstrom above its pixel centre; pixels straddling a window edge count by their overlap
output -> 0.96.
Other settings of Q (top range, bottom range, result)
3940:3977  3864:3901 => 0.93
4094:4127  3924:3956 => 1.06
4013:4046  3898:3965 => 0.95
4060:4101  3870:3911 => 0.95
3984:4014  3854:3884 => 0.87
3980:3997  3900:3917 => 0.95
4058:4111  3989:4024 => 1.07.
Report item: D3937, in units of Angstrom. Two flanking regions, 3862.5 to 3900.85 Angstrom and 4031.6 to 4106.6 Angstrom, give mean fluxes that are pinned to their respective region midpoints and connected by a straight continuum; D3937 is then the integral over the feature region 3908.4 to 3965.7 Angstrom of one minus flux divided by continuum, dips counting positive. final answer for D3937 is 3.9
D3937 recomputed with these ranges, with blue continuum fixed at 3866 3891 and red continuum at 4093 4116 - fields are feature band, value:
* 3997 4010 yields 1.4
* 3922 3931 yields 0.9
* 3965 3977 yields 0.7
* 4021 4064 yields 3.8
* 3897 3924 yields 1.6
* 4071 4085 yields 0.4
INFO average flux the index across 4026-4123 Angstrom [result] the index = 17.9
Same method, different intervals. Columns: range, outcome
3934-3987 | 18.9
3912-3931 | 19.2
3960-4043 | 18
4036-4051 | 17.8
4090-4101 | 18.3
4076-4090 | 18.3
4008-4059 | 17.5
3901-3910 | 19.8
